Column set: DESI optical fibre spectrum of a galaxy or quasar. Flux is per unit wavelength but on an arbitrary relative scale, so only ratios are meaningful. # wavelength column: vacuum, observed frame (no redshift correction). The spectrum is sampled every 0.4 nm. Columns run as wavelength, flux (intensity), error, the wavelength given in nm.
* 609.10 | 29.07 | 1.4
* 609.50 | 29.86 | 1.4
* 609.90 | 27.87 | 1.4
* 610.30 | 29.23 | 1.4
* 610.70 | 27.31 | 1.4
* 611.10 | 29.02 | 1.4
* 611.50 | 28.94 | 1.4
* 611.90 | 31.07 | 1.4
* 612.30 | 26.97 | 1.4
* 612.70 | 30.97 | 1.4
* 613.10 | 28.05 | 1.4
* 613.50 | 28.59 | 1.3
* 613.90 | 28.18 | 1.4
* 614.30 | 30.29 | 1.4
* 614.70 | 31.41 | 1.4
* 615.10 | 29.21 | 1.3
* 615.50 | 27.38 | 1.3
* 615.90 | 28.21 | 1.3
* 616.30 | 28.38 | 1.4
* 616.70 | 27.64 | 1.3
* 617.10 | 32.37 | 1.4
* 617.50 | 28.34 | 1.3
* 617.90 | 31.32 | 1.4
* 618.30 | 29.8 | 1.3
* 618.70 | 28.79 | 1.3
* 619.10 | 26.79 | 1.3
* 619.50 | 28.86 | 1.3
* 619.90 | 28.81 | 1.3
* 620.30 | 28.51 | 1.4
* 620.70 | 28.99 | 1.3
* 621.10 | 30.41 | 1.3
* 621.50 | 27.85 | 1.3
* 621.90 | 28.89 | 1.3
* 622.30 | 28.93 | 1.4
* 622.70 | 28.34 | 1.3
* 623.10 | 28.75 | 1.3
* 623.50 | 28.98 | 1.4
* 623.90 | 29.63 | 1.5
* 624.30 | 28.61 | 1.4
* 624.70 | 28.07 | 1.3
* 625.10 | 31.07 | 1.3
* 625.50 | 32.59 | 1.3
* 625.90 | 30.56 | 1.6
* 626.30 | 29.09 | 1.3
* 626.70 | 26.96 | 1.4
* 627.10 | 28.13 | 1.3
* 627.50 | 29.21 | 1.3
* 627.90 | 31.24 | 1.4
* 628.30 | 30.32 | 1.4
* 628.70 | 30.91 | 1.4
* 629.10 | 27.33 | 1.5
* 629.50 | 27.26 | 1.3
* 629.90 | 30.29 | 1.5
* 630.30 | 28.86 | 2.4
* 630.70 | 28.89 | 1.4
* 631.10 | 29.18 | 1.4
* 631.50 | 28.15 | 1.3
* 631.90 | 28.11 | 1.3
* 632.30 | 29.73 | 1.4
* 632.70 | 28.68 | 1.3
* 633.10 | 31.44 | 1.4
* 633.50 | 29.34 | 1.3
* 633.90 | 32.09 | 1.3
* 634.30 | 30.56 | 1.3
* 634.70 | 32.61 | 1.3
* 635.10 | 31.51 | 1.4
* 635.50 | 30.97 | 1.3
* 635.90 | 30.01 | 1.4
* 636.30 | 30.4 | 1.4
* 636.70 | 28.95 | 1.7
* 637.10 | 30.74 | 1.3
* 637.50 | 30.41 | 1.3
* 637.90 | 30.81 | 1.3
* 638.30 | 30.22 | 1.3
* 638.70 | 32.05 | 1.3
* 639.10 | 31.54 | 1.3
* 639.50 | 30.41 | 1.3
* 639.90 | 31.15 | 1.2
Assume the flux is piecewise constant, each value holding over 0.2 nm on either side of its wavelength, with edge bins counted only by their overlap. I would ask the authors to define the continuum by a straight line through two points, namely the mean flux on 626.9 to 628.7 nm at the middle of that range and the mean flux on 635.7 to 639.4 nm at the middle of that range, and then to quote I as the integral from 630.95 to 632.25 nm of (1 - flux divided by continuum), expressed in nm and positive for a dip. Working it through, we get 0.066 nm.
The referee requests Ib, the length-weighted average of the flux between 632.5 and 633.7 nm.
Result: 29.8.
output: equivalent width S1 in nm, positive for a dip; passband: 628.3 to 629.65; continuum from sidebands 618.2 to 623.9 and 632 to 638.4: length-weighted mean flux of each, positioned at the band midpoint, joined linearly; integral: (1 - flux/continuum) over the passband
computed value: 0.04 nm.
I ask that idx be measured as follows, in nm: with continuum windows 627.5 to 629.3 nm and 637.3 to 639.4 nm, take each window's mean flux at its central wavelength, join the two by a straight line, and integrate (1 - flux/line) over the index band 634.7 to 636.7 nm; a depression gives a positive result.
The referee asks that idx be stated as 0.00 nm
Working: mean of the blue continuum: 29.9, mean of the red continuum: 31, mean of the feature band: 30.7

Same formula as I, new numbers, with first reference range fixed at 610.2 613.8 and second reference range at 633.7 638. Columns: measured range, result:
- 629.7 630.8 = 0.04 nm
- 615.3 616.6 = 0.06 nm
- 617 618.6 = -0.05 nm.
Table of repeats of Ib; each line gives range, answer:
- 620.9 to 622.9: 28.9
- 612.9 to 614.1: 28.3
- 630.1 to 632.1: 28.6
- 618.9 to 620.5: 28.2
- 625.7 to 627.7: 28.8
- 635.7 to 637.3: 30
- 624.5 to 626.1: 30.6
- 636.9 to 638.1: 30.7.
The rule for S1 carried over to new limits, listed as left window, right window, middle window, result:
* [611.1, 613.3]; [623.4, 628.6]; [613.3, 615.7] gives 0.01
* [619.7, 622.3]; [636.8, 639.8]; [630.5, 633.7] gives 0.10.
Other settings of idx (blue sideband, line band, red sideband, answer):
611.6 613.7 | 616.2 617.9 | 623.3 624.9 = -0.03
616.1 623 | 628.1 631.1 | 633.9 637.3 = 0.10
